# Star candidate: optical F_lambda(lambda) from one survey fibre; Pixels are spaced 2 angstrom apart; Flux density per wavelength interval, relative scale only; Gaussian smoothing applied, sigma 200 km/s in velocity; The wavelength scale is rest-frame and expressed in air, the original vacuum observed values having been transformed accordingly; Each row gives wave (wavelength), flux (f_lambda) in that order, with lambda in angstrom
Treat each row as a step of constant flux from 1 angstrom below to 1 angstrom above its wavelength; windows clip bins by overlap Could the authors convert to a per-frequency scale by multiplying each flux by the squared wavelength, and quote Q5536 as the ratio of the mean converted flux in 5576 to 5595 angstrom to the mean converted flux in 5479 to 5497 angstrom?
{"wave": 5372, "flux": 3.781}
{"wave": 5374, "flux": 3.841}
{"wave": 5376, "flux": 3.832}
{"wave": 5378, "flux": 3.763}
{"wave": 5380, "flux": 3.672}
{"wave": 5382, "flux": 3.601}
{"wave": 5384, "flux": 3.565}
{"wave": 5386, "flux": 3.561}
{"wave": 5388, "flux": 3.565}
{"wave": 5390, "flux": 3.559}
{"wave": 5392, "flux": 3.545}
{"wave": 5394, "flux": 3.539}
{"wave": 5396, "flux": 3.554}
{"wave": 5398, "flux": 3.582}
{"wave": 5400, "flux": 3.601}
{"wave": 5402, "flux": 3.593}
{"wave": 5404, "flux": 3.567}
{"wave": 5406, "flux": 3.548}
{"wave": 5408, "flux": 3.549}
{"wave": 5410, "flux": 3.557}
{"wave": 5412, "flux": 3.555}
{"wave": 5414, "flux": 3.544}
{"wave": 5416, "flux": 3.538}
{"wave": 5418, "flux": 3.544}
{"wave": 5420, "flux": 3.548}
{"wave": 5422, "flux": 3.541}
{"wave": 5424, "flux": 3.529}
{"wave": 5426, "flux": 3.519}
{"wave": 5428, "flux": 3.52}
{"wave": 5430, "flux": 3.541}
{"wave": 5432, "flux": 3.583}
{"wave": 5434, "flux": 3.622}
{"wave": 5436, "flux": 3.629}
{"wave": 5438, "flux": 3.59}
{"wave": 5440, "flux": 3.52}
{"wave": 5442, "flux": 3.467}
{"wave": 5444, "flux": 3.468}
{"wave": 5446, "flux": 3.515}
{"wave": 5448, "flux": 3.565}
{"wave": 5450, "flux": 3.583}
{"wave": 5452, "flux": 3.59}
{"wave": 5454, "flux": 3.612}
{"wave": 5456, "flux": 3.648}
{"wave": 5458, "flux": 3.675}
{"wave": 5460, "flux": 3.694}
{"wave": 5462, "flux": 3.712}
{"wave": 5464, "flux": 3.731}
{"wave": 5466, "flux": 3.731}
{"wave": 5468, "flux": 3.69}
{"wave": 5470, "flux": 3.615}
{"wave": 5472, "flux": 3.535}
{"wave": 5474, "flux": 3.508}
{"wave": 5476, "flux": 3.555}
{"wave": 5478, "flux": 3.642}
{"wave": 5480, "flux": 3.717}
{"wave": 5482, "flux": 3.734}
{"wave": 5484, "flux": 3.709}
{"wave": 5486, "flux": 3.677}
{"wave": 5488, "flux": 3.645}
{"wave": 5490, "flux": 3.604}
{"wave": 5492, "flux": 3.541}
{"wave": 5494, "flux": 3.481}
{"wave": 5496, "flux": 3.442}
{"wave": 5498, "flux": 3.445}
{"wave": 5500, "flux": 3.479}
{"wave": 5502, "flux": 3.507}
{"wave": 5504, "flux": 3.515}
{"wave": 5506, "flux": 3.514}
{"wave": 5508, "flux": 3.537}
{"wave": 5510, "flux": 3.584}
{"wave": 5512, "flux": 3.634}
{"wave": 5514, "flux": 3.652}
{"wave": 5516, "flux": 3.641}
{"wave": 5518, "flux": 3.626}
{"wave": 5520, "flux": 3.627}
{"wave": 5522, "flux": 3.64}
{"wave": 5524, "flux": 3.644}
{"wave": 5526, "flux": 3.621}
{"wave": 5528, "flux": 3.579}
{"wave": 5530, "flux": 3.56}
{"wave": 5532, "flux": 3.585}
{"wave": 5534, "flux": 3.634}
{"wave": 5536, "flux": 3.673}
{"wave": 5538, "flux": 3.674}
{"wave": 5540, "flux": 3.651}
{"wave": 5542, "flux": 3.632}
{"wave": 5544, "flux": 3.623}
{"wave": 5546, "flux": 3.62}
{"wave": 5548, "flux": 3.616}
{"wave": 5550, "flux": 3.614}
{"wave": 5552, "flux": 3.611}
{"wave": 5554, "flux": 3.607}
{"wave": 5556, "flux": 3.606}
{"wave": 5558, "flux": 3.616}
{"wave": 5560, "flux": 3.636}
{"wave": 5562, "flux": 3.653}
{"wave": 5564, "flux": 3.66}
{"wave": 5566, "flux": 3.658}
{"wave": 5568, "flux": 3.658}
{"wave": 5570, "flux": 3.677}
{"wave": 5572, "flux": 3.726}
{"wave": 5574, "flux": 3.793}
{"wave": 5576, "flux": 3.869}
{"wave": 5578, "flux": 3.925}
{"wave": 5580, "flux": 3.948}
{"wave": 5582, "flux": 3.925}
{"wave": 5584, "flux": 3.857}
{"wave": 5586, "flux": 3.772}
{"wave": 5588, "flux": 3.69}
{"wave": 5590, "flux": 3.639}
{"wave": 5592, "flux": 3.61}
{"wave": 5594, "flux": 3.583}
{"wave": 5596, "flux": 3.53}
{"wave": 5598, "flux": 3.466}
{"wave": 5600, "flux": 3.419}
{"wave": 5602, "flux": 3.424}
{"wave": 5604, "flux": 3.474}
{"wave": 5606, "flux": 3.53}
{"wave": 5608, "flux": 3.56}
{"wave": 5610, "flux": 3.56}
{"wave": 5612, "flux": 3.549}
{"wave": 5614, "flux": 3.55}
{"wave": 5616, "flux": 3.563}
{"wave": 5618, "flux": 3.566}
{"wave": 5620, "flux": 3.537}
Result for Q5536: 1.1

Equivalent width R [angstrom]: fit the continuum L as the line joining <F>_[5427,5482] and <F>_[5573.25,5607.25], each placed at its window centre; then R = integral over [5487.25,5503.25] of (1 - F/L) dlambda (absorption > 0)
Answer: 0.5 angstrom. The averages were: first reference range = 3.6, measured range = 3.52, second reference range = 3.67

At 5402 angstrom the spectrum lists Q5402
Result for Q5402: 3.593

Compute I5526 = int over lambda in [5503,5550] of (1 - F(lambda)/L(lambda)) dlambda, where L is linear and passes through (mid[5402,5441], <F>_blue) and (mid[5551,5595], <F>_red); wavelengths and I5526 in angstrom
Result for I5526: 0.7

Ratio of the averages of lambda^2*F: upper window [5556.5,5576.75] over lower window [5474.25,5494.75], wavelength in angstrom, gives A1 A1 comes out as 1.0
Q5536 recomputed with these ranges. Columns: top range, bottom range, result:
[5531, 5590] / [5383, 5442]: 1.10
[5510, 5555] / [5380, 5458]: 1.06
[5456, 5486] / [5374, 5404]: 1.04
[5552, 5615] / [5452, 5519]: 1.05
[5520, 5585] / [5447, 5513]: 1.05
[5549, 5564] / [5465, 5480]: 1.03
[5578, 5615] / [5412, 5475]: 1.07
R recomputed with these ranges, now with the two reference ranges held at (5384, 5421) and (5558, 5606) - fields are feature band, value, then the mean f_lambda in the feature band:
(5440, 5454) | 0.20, 3.54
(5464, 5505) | 0.21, 3.59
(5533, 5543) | -0.02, 3.65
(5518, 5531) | 0.08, 3.61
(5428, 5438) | -0.02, 3.59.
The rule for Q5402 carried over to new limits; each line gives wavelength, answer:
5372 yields 3.781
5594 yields 3.583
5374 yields 3.841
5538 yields 3.674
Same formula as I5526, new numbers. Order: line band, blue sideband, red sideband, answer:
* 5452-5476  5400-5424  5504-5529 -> -0.43 angstrom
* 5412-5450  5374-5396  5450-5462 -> 0.98 angstrom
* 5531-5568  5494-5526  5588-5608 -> -0.87 angstrom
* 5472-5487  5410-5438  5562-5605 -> -0.17 angstrom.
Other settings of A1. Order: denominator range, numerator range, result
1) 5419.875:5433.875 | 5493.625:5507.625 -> 1.01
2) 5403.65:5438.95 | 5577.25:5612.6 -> 1.09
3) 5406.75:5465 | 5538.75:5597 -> 1.08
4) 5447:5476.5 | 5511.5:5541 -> 1.02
